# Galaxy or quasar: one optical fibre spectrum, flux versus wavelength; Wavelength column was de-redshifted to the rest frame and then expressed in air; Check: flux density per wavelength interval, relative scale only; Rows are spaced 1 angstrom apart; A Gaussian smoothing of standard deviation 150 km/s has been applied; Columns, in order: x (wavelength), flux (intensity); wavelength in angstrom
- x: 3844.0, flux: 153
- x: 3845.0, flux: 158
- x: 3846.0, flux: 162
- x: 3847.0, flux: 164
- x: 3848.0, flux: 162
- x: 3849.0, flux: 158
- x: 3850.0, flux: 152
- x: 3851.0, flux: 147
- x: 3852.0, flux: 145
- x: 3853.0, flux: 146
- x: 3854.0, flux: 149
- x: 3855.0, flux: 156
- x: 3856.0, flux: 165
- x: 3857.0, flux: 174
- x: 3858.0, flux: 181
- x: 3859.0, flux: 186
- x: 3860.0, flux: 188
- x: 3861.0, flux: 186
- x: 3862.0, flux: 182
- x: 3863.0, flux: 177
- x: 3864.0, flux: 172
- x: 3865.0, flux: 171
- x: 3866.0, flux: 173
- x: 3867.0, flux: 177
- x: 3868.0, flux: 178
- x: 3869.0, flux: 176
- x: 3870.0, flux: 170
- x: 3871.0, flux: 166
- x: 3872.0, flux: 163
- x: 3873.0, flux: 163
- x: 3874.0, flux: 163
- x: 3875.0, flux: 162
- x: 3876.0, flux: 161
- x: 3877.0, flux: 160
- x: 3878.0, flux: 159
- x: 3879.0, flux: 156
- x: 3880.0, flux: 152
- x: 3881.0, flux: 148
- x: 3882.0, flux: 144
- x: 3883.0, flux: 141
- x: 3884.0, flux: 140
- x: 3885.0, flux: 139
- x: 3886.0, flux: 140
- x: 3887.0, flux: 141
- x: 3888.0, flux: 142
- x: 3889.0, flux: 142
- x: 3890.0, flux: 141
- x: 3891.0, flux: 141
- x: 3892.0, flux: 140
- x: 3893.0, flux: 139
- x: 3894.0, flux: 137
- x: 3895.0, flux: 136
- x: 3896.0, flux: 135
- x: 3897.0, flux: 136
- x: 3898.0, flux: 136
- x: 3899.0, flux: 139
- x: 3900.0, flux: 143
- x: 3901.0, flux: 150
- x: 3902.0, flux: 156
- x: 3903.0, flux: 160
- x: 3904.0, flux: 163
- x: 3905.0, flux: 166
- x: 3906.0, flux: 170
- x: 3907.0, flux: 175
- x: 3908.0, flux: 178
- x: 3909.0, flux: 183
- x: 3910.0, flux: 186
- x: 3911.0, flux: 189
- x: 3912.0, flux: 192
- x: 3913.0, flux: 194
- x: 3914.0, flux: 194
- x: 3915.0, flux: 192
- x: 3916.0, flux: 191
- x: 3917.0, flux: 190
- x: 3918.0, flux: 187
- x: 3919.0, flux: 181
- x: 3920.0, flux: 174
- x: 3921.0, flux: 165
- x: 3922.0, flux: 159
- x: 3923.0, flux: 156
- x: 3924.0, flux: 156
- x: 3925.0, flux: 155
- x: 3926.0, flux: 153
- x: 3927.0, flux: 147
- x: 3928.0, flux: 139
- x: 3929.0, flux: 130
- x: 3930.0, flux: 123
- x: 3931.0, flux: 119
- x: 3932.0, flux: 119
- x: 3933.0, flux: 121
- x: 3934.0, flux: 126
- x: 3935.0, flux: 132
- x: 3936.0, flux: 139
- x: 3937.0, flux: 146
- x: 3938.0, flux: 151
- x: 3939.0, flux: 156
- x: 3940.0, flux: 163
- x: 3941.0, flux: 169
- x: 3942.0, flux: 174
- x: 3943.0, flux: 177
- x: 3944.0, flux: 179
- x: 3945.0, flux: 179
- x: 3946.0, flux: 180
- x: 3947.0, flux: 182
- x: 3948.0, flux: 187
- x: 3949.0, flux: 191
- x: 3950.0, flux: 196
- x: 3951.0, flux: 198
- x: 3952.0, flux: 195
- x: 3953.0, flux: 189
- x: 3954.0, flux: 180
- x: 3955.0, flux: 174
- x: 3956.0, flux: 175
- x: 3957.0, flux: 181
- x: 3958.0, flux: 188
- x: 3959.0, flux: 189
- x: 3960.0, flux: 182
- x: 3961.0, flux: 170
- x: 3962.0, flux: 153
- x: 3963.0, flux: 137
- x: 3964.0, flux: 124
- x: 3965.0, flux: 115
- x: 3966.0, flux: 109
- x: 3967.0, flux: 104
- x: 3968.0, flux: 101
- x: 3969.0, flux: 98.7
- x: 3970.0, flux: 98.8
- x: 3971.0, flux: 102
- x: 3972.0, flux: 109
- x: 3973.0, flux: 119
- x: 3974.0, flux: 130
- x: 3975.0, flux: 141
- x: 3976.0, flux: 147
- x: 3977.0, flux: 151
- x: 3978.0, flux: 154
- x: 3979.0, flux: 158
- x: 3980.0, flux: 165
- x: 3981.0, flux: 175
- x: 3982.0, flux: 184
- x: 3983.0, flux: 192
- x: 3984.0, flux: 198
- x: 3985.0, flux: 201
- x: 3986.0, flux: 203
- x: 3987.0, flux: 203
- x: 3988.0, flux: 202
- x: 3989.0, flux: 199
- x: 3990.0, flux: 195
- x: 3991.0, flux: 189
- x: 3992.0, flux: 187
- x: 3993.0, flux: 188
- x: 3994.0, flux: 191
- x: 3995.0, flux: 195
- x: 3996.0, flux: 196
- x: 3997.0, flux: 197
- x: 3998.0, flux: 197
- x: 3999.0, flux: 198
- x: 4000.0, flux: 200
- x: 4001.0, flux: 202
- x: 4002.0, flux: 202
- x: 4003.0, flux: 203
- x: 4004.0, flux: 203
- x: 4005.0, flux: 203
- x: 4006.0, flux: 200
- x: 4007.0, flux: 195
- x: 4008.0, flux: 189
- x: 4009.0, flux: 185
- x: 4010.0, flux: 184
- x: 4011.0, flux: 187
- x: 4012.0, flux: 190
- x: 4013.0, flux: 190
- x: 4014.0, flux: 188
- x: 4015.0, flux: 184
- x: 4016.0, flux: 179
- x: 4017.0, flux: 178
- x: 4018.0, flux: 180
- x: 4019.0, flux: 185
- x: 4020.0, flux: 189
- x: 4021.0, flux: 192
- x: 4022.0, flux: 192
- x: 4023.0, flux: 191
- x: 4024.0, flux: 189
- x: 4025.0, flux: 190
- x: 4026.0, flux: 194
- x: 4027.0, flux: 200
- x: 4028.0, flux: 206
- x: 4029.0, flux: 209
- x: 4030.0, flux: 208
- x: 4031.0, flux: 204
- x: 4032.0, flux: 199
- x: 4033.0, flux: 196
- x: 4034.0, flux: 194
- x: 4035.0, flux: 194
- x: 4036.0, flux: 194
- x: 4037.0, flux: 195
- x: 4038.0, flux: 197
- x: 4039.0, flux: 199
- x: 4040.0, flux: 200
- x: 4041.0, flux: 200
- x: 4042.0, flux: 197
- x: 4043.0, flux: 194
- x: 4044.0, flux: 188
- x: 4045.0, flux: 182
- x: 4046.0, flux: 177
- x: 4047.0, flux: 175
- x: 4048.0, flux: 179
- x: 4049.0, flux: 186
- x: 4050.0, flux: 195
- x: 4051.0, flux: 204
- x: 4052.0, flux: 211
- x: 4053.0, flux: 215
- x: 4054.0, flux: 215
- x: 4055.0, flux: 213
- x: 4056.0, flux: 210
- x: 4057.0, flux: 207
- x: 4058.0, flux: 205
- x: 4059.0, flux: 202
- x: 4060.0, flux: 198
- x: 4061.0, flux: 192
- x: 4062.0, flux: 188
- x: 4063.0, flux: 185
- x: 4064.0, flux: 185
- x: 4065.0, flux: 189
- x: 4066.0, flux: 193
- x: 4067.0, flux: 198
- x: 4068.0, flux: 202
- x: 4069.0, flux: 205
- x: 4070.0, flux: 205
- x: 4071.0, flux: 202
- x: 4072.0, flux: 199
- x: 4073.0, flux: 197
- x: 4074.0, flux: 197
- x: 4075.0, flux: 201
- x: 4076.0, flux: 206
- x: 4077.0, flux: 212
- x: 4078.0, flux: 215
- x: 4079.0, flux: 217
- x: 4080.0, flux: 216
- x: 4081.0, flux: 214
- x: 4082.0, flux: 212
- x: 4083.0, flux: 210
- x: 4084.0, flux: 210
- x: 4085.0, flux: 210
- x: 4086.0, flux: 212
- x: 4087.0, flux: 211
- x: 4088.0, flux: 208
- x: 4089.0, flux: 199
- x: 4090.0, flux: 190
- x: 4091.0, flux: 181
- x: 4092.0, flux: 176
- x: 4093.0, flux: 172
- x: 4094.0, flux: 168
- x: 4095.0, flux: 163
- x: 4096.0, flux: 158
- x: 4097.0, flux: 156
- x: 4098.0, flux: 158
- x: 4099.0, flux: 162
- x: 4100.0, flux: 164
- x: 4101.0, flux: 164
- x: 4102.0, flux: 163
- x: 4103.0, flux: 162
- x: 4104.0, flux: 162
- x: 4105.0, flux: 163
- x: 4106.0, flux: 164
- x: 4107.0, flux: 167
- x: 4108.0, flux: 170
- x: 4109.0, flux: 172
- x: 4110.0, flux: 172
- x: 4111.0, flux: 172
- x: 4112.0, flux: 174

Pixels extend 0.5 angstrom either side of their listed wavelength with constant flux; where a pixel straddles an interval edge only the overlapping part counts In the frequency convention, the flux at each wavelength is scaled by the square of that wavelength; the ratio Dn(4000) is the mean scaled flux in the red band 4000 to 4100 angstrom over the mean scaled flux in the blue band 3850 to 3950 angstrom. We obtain 1.31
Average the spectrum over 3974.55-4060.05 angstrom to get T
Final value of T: 192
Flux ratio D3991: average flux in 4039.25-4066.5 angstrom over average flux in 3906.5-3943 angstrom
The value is 1.21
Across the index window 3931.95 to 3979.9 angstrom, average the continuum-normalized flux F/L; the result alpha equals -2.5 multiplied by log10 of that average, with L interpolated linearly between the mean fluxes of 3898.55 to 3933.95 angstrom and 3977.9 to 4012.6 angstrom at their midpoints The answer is 0.15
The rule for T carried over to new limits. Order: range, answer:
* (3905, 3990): 163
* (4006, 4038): 192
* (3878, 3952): 158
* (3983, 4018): 194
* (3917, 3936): 148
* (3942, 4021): 175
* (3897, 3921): 172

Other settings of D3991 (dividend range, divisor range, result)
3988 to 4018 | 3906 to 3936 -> 1.19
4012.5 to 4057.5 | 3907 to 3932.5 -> 1.17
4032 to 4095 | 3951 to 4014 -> 1.15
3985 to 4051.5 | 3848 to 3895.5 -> 1.23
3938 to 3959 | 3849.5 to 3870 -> 1.07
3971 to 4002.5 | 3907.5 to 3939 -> 1.11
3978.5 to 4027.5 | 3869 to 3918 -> 1.20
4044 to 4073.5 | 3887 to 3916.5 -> 1.23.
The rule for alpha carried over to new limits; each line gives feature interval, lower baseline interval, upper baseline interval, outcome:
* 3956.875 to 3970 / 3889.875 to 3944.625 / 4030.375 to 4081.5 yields 0.22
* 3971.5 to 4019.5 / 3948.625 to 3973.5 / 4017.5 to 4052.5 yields -0.07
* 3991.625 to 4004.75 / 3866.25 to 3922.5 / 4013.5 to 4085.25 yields -0.07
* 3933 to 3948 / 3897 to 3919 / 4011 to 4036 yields 0.11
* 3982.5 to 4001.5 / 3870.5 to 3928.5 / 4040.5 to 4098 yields -0.10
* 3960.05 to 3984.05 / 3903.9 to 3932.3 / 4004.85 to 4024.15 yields 0.28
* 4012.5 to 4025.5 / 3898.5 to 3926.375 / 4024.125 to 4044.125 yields 0.05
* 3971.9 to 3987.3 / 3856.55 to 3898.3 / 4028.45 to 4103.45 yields 0.08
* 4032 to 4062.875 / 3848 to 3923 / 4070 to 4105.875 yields -0.07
